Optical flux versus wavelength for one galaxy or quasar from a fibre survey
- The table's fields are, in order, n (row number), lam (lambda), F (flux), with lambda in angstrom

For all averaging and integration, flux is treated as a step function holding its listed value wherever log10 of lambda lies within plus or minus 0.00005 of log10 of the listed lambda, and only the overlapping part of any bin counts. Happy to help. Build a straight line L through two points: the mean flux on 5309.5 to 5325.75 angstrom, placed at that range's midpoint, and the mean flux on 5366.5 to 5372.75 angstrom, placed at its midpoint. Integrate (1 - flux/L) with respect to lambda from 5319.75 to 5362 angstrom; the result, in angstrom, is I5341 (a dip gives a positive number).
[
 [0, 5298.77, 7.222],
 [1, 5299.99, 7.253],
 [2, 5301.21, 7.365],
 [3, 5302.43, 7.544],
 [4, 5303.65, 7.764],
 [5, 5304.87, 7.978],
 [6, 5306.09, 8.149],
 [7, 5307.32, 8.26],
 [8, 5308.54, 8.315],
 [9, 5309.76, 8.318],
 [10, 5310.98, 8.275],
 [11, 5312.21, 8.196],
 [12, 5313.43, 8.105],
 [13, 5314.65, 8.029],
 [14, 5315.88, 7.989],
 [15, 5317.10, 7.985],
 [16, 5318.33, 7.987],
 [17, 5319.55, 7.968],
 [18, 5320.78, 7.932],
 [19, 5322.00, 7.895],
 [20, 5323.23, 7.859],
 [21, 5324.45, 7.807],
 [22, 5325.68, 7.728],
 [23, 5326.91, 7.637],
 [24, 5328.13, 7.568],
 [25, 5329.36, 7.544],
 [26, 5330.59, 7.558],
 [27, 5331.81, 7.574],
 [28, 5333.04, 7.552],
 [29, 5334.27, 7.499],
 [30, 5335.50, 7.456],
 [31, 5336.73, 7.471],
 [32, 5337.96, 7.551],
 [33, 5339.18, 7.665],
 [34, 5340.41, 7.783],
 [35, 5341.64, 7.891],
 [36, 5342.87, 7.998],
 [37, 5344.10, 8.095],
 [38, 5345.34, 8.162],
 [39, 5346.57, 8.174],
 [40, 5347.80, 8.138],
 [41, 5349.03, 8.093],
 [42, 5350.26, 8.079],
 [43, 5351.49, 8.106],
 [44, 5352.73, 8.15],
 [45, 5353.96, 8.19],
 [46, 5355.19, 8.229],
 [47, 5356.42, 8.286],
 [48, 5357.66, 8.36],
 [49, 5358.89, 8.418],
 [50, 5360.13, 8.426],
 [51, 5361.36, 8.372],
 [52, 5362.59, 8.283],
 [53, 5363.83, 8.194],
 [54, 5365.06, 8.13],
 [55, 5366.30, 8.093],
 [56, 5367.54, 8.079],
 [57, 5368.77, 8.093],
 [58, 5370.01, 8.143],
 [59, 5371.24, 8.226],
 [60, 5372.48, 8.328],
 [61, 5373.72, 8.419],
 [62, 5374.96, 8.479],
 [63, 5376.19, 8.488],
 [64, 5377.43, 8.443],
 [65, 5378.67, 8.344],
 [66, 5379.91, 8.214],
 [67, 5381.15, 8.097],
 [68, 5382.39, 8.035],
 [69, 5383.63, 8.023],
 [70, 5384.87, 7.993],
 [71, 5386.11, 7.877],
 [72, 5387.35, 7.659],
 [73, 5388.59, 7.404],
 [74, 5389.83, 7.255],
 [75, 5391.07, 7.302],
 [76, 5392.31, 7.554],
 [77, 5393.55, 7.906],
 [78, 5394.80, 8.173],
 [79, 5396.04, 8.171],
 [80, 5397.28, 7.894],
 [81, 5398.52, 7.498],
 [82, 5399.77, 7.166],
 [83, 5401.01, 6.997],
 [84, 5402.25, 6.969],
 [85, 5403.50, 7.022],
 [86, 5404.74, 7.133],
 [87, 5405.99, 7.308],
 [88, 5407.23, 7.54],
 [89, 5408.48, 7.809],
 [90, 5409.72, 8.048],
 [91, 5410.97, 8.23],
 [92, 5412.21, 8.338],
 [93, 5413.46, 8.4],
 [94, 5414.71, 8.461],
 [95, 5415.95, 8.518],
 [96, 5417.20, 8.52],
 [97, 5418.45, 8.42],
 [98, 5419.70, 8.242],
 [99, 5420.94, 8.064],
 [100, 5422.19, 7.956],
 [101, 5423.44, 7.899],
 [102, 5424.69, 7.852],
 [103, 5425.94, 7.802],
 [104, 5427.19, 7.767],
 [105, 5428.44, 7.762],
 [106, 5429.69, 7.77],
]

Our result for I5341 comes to 0.8 angstrom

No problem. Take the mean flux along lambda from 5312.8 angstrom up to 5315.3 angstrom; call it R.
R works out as 8.07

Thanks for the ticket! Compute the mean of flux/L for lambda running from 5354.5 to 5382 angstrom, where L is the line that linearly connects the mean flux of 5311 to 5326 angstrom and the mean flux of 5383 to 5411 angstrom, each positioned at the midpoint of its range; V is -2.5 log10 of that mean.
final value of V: -0.07 mag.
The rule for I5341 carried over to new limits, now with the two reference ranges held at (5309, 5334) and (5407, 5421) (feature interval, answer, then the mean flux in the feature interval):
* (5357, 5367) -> -0.3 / 8.28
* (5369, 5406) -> 1.4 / 7.83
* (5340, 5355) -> -0.2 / 8.08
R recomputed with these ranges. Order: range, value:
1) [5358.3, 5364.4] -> 8.34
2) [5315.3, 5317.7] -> 8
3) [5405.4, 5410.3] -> 7.68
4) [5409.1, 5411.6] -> 8.15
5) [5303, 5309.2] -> 8.09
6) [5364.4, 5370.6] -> 8.11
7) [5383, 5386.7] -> 7.96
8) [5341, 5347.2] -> 8.05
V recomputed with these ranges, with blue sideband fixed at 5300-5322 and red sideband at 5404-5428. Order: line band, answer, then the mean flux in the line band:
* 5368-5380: -0.04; 8.32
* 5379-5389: 0.01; 7.93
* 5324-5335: 0.05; 7.6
